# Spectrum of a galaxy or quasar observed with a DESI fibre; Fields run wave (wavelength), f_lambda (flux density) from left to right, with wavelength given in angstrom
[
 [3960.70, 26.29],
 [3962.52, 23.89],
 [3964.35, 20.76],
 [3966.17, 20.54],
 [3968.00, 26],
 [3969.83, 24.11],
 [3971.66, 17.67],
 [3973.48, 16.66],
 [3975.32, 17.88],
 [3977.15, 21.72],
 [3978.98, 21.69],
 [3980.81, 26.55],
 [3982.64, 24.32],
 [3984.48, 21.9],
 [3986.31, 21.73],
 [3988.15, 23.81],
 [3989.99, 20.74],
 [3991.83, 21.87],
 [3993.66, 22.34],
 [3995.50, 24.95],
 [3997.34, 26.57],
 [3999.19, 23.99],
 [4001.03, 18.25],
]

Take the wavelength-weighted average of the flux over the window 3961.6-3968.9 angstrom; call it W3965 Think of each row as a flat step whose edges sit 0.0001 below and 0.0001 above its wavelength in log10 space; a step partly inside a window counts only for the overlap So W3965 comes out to 22.8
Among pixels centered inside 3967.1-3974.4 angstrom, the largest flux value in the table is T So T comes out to 26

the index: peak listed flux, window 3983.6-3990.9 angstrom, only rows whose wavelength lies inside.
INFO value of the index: 23.81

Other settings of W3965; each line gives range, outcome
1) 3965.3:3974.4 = 21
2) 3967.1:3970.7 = 25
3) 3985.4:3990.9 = 22.1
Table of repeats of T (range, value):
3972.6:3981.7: 26.55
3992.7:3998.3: 26.57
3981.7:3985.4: 24.32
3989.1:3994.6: 22.34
